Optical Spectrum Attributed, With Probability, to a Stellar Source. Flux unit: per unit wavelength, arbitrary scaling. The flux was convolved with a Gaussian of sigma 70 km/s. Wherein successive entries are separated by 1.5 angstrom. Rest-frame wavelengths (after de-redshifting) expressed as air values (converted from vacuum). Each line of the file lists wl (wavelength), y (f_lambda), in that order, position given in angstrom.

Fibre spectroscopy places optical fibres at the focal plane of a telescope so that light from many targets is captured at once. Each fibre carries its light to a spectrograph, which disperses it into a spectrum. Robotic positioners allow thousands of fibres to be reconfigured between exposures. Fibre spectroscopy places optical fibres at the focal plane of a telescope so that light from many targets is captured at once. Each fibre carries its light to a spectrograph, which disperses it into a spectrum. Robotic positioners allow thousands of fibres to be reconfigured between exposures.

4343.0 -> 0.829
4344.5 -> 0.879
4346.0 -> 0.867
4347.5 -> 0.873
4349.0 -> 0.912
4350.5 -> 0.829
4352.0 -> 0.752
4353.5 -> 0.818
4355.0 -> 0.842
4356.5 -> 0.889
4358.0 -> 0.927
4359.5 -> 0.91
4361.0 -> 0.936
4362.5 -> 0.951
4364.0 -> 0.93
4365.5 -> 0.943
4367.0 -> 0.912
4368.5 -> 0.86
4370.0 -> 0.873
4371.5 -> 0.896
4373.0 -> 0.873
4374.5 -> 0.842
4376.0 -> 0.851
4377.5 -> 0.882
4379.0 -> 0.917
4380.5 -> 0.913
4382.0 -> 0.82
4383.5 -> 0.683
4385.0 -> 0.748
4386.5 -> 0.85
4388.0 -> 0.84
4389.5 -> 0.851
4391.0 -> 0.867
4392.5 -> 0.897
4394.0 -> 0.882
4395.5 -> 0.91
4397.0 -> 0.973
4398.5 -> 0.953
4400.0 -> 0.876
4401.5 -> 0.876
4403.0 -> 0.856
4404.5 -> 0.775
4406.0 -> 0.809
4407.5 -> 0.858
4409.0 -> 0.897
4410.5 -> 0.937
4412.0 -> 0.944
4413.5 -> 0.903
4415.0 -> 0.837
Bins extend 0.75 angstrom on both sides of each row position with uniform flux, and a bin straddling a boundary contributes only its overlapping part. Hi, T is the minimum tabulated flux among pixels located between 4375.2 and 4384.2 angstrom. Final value 0.683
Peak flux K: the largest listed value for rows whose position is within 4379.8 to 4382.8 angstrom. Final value 0.913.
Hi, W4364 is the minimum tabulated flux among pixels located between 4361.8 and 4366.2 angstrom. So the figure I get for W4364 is 0.93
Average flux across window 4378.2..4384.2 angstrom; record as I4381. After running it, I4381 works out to 0.835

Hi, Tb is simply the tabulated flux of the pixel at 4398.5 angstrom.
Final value 0.953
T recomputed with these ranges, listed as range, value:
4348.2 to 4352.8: 0.752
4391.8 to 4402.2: 0.876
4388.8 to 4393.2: 0.851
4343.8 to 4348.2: 0.867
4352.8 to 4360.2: 0.818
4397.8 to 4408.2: 0.775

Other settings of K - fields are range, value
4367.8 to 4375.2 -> 0.896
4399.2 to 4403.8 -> 0.876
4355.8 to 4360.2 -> 0.927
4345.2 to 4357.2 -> 0.912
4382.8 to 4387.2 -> 0.85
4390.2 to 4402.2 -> 0.973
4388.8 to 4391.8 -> 0.867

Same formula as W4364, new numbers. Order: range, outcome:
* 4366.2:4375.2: 0.842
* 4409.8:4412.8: 0.937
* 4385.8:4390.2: 0.84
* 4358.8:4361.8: 0.91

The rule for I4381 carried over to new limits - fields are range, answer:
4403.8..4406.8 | 0.793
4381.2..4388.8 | 0.789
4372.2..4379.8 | 0.873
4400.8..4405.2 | 0.836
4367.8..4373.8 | 0.875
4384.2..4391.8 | 0.831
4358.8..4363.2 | 0.932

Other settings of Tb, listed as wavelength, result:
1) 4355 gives 0.842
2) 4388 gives 0.84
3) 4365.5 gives 0.943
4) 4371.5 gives 0.896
